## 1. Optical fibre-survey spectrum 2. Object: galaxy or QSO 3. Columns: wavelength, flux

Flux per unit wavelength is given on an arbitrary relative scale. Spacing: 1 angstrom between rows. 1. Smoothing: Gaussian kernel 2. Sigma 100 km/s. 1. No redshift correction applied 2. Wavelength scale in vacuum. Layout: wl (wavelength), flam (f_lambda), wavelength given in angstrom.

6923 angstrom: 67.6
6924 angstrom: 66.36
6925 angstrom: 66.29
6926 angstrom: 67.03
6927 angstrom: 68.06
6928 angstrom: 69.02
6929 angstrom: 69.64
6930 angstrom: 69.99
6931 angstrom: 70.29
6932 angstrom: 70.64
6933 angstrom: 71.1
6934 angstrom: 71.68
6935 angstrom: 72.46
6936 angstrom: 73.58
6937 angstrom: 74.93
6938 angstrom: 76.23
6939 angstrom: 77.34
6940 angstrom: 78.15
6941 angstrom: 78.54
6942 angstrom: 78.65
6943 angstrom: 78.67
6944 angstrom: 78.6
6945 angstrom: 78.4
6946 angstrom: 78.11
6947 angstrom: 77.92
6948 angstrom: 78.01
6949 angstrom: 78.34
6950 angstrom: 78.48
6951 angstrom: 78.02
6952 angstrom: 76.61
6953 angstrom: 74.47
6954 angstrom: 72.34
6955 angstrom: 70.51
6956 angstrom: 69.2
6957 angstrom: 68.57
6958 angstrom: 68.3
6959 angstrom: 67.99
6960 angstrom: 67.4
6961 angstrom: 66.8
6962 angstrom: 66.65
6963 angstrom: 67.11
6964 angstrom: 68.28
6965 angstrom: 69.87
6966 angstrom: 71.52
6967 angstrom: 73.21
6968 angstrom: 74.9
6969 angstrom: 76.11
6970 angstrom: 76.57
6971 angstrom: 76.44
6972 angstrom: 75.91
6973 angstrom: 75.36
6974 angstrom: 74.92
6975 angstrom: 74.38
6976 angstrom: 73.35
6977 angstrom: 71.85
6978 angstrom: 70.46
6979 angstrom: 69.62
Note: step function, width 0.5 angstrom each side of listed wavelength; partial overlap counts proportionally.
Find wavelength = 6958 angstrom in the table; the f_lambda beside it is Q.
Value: 68.3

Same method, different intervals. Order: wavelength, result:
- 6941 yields 78.54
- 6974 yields 74.92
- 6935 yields 72.46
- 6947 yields 77.92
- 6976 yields 73.35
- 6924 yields 66.36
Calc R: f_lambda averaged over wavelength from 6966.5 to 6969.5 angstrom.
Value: 74.7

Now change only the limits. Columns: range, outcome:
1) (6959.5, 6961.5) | 67.1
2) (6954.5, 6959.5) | 68.9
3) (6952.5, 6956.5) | 71.6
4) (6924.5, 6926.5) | 66.7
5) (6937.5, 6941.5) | 77.6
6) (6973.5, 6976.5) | 74.2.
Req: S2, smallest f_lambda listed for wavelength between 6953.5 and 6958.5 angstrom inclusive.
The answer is 68.3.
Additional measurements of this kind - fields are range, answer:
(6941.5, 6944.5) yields 78.6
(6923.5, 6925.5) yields 66.29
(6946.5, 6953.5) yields 74.47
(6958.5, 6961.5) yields 66.8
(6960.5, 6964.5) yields 66.65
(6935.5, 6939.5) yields 73.58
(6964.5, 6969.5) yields 69.87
